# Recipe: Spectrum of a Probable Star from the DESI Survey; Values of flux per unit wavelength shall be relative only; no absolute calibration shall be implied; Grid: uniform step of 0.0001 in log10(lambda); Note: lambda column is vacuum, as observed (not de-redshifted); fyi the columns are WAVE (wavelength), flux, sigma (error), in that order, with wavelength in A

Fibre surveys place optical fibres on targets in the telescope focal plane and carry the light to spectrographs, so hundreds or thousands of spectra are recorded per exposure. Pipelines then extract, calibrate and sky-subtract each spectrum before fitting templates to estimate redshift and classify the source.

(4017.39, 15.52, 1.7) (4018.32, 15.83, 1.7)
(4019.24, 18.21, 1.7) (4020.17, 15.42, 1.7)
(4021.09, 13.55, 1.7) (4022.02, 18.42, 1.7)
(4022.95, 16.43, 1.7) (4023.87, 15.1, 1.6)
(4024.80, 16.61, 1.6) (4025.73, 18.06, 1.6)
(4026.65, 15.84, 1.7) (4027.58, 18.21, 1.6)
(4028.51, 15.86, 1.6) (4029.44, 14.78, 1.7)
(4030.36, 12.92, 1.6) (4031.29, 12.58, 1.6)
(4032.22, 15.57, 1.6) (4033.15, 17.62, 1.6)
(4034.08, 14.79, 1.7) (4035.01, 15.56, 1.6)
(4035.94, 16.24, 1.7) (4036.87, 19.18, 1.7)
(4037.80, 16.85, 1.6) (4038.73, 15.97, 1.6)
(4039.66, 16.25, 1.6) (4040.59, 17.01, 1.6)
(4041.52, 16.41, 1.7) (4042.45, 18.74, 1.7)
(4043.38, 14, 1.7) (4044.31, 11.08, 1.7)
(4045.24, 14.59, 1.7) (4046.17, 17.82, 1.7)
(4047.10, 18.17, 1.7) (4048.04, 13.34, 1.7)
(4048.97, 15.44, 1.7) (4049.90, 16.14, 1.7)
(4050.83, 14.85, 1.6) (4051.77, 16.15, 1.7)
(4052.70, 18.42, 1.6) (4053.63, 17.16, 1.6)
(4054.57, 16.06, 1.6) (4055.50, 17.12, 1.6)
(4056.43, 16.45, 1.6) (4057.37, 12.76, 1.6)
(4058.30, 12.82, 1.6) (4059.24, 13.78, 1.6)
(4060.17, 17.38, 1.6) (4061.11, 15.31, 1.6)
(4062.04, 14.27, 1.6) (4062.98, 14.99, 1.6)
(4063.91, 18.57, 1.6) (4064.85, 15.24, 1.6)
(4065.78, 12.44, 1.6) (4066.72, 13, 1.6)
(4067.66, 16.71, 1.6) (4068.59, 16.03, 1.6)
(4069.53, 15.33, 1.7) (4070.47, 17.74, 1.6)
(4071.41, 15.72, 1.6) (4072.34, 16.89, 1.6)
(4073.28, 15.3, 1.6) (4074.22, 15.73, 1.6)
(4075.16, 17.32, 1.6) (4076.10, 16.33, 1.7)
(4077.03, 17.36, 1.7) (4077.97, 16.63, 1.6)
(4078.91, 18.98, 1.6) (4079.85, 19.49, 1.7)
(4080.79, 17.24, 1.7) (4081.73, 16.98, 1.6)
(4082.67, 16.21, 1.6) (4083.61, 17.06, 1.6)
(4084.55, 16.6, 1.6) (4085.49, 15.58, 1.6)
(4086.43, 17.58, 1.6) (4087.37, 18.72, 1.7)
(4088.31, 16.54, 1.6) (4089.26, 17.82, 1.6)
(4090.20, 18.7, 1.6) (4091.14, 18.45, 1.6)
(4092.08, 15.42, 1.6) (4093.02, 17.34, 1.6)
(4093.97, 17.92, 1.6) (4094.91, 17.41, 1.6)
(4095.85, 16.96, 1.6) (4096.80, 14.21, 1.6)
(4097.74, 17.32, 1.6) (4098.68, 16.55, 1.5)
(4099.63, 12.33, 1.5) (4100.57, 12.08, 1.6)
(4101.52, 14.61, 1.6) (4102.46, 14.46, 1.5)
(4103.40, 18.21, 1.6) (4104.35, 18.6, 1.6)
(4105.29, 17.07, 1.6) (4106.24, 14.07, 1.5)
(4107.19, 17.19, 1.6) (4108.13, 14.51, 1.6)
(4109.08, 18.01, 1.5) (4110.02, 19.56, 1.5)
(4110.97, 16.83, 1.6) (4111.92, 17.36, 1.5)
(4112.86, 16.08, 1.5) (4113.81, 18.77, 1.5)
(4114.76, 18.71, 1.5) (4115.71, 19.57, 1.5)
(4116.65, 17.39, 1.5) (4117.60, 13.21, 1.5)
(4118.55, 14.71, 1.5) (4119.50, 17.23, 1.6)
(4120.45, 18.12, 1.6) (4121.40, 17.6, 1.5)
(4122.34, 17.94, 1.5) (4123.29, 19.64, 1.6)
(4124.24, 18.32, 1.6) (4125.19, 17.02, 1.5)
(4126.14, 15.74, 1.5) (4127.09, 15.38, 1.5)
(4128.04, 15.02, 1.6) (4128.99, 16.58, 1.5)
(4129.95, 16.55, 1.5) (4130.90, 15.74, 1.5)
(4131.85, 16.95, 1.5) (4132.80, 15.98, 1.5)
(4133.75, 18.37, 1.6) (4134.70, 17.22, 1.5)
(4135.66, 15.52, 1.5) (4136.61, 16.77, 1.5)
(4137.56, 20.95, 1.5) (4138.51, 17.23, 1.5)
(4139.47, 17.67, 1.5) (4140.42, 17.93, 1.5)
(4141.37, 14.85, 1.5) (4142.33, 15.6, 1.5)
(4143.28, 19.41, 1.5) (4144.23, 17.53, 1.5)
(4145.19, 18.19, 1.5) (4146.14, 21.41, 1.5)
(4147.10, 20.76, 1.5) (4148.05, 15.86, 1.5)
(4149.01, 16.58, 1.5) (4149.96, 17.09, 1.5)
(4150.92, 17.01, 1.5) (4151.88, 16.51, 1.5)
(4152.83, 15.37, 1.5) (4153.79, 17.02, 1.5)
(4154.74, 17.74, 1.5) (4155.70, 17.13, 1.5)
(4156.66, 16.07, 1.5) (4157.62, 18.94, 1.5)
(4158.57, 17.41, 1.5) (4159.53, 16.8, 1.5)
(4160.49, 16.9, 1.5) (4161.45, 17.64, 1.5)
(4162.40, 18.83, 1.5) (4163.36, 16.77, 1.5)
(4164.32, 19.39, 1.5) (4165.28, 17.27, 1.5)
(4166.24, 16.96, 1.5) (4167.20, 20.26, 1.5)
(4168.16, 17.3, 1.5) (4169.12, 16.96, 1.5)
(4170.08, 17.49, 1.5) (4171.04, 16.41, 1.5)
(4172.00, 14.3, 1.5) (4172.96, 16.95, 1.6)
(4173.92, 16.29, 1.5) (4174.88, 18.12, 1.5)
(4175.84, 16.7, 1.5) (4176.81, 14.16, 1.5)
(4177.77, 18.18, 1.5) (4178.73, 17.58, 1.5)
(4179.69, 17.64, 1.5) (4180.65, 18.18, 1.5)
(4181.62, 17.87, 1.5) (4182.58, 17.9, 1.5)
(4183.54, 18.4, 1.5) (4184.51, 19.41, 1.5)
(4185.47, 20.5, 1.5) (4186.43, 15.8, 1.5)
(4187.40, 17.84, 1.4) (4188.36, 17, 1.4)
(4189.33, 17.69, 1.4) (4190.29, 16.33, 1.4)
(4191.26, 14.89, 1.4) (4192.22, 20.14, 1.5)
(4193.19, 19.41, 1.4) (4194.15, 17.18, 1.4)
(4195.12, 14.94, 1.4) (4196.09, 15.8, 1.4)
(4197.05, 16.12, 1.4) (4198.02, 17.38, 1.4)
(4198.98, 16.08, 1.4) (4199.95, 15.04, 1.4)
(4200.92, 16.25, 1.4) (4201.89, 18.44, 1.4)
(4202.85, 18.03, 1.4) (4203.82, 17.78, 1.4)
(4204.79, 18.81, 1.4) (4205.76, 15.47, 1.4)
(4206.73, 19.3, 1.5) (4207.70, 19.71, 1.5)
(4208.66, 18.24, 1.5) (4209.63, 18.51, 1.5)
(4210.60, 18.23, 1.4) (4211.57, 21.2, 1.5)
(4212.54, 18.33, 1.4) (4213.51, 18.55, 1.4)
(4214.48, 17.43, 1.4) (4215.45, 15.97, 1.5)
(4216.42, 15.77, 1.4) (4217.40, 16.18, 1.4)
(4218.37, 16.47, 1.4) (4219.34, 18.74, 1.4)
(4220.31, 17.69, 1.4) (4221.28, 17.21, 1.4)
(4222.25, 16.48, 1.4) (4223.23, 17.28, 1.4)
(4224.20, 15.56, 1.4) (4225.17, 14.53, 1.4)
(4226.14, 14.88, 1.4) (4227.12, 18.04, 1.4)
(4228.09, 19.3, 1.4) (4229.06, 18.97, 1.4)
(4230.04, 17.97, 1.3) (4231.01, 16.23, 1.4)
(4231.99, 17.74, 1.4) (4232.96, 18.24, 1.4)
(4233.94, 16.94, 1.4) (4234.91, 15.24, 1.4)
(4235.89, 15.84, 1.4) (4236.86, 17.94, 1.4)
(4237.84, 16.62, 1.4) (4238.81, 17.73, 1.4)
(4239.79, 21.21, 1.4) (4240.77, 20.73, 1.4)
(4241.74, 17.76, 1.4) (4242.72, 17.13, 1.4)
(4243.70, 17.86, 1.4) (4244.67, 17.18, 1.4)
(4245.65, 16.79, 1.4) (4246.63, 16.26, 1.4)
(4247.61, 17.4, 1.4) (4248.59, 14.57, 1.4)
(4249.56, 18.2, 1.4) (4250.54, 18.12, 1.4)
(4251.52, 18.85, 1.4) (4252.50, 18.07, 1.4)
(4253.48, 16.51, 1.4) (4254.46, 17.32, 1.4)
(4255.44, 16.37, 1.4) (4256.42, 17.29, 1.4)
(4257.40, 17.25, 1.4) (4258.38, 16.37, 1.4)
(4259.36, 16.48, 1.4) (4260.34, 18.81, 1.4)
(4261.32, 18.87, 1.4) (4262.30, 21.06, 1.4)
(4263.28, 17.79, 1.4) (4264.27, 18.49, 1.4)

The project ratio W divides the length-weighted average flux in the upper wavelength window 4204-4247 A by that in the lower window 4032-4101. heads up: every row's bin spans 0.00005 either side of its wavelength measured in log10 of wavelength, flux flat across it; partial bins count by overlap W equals 1.08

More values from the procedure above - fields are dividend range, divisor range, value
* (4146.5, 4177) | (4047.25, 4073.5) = 1.10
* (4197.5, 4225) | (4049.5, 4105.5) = 1.07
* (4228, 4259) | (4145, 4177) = 1.01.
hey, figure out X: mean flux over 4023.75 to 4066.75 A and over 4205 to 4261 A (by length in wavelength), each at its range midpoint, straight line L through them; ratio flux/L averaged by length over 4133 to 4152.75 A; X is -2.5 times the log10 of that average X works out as -0.06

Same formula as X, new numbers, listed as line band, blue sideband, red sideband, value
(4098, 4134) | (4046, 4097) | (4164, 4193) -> 0.01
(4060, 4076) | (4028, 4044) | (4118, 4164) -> 0.04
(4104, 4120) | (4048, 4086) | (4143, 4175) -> -0.01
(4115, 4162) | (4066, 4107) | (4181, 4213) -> -0.01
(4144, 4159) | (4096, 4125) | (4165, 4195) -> -0.03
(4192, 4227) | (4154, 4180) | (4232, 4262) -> 0.01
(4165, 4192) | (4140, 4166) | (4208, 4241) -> 0.01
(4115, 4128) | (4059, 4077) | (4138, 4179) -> -0.02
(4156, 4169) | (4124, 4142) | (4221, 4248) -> -0.05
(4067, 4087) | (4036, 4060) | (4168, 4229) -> -0.04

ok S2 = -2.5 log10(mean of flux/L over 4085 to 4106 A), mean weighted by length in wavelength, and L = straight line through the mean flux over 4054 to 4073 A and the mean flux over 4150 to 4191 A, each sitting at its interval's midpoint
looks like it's -0.03 mag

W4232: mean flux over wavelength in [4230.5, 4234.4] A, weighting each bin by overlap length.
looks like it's 17.3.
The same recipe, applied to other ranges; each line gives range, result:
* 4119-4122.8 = 17.7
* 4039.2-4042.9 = 17.1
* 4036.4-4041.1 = 17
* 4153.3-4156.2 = 17.3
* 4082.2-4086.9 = 16.6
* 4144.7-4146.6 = 19.8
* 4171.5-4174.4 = 15.9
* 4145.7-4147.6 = 21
